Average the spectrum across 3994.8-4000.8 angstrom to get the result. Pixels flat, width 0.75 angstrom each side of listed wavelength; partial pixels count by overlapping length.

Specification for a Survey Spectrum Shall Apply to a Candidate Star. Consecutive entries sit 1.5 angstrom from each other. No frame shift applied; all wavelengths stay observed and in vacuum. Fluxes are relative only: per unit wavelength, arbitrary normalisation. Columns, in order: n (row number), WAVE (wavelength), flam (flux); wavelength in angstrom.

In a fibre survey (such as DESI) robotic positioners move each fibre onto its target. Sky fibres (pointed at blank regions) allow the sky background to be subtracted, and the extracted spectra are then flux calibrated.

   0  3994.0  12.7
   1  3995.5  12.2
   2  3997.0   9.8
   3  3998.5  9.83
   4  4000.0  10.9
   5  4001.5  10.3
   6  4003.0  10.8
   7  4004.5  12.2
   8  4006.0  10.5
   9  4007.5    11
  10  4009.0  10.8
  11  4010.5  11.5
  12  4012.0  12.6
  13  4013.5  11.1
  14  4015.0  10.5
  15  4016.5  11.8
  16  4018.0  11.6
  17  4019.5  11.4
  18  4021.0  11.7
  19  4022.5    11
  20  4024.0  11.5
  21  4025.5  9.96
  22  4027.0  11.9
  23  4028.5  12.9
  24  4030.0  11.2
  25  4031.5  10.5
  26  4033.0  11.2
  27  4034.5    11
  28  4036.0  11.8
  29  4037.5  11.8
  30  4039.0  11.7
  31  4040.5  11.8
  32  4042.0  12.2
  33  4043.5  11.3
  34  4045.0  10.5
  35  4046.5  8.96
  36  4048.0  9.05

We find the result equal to 10.7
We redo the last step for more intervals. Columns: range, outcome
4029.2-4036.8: 11.2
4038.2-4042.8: 11.9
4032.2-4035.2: 11.1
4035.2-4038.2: 11.8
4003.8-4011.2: 11.2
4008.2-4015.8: 11.3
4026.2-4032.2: 11.6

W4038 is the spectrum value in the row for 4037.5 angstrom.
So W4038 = 11.8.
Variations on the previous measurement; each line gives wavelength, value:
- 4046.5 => 8.96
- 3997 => 9.8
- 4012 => 12.6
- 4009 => 10.8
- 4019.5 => 11.4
